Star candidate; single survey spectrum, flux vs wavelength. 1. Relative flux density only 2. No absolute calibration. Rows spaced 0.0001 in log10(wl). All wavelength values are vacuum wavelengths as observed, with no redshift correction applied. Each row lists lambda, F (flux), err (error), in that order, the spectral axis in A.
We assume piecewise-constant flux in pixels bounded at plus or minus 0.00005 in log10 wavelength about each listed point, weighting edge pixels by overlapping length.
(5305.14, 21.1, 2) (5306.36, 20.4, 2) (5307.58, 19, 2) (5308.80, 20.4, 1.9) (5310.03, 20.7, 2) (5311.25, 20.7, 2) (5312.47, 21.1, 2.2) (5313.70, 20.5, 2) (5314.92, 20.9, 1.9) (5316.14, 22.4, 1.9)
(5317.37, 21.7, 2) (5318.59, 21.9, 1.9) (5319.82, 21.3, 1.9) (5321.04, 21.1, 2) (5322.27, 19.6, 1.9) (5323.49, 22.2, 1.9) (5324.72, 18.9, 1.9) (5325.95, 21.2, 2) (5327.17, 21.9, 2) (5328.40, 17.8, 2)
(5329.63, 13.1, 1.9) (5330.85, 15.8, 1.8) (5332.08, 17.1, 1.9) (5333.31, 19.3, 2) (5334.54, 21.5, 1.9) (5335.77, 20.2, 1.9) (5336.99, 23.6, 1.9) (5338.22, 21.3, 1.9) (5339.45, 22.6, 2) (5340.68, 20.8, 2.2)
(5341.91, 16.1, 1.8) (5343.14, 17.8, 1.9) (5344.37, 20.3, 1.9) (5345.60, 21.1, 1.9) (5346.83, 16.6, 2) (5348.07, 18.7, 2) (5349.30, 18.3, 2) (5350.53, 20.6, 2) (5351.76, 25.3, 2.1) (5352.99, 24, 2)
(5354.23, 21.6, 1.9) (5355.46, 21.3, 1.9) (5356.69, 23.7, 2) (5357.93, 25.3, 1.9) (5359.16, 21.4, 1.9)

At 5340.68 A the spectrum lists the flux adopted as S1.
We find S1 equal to 20.8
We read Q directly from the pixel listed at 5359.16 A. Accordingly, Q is 21.4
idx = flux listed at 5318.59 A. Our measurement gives 21.9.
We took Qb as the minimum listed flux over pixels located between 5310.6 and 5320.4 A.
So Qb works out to 20.5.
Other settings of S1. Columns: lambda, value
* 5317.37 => 21.7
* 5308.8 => 20.4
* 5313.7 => 20.5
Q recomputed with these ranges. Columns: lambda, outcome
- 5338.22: 21.3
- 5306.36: 20.4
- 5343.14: 17.8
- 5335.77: 20.2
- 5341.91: 16.1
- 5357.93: 25.3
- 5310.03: 20.7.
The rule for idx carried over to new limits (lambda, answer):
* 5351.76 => 25.3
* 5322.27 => 19.6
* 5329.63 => 13.1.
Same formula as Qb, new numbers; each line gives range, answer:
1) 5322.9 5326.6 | 18.9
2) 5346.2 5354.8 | 16.6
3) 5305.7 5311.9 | 19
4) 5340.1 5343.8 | 16.1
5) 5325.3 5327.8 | 21.2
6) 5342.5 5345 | 17.8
